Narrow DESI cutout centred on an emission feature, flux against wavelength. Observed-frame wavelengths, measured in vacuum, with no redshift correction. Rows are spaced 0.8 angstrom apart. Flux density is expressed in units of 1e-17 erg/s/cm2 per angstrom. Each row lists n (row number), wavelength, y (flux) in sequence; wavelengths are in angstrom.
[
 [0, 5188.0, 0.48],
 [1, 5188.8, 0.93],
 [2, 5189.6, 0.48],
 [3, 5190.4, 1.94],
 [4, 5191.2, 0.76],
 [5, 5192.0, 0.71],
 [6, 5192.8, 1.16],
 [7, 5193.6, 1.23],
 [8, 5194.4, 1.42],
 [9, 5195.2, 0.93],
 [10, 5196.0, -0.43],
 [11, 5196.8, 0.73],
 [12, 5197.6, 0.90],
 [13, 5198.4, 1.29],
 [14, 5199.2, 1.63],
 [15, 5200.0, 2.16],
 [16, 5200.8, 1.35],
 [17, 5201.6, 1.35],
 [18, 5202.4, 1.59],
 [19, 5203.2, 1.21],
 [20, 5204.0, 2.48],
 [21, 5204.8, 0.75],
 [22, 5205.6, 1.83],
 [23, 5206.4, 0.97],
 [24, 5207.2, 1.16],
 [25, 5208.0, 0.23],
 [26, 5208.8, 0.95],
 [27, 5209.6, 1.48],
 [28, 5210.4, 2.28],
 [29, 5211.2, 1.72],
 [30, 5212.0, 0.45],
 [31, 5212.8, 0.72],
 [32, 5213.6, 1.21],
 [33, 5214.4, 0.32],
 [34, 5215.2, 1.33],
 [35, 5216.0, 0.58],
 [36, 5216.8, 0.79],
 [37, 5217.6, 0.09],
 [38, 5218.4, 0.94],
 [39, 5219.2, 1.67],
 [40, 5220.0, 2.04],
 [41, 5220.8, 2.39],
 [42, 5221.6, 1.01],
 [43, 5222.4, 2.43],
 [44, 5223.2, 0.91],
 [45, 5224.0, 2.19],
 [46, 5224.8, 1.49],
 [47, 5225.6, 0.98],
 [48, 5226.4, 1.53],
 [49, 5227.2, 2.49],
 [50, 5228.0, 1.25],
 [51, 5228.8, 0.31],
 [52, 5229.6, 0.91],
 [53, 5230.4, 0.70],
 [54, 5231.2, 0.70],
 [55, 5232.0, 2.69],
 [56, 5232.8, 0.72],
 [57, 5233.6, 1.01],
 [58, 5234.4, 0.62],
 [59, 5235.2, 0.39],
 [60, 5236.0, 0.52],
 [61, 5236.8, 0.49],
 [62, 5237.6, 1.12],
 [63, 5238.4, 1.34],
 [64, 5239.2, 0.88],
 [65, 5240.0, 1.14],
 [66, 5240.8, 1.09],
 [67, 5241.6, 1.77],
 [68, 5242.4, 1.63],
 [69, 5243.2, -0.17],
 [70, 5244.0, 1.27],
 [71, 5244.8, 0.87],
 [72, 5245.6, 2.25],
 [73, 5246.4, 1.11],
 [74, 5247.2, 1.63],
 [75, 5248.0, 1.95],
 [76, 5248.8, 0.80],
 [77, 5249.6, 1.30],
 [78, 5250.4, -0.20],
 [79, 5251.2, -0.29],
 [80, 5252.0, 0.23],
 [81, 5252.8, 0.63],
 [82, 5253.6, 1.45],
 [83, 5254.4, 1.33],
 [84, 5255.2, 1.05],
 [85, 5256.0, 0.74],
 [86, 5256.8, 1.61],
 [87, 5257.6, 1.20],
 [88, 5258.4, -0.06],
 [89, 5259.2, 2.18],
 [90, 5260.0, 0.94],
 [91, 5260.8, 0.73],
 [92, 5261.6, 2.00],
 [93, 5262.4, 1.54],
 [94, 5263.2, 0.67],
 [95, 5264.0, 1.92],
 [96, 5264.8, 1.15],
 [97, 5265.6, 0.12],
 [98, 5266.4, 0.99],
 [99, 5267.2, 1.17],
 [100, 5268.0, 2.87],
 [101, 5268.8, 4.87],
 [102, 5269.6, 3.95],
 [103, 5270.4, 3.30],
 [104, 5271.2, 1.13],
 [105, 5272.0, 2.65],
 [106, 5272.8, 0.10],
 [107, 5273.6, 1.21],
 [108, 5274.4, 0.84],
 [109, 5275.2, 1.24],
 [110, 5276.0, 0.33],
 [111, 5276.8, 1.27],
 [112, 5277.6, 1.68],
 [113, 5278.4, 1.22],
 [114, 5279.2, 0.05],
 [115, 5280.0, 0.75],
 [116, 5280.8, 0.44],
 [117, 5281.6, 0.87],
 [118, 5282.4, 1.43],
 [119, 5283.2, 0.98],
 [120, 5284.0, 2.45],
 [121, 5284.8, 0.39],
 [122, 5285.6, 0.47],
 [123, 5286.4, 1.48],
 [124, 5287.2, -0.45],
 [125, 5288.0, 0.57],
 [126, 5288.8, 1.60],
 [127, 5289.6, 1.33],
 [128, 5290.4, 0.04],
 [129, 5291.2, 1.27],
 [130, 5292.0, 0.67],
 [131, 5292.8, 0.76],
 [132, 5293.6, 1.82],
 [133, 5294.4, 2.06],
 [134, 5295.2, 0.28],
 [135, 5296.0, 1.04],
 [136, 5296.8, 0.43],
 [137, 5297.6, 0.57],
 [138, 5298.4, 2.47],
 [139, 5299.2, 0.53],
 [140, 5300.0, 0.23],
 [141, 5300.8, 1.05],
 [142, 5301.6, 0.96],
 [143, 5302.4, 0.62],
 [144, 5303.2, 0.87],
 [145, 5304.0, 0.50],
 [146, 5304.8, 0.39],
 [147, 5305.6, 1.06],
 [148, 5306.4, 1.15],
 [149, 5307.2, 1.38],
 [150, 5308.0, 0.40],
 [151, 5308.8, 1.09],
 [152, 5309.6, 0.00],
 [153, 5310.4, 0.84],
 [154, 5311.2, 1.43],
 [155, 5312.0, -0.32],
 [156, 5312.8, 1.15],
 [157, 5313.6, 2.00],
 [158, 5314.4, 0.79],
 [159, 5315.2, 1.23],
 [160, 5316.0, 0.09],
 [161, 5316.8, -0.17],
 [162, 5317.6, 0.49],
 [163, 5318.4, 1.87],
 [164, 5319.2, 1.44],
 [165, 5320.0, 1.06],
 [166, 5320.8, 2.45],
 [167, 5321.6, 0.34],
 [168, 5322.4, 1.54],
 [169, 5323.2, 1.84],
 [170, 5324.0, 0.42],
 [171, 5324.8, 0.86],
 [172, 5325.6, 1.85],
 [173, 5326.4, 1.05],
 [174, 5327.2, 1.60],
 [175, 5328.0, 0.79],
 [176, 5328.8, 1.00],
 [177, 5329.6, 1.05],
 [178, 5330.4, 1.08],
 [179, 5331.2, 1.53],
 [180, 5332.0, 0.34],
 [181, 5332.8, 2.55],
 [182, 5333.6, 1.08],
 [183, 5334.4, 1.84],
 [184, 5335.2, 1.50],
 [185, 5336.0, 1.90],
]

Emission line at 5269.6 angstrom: Hbeta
